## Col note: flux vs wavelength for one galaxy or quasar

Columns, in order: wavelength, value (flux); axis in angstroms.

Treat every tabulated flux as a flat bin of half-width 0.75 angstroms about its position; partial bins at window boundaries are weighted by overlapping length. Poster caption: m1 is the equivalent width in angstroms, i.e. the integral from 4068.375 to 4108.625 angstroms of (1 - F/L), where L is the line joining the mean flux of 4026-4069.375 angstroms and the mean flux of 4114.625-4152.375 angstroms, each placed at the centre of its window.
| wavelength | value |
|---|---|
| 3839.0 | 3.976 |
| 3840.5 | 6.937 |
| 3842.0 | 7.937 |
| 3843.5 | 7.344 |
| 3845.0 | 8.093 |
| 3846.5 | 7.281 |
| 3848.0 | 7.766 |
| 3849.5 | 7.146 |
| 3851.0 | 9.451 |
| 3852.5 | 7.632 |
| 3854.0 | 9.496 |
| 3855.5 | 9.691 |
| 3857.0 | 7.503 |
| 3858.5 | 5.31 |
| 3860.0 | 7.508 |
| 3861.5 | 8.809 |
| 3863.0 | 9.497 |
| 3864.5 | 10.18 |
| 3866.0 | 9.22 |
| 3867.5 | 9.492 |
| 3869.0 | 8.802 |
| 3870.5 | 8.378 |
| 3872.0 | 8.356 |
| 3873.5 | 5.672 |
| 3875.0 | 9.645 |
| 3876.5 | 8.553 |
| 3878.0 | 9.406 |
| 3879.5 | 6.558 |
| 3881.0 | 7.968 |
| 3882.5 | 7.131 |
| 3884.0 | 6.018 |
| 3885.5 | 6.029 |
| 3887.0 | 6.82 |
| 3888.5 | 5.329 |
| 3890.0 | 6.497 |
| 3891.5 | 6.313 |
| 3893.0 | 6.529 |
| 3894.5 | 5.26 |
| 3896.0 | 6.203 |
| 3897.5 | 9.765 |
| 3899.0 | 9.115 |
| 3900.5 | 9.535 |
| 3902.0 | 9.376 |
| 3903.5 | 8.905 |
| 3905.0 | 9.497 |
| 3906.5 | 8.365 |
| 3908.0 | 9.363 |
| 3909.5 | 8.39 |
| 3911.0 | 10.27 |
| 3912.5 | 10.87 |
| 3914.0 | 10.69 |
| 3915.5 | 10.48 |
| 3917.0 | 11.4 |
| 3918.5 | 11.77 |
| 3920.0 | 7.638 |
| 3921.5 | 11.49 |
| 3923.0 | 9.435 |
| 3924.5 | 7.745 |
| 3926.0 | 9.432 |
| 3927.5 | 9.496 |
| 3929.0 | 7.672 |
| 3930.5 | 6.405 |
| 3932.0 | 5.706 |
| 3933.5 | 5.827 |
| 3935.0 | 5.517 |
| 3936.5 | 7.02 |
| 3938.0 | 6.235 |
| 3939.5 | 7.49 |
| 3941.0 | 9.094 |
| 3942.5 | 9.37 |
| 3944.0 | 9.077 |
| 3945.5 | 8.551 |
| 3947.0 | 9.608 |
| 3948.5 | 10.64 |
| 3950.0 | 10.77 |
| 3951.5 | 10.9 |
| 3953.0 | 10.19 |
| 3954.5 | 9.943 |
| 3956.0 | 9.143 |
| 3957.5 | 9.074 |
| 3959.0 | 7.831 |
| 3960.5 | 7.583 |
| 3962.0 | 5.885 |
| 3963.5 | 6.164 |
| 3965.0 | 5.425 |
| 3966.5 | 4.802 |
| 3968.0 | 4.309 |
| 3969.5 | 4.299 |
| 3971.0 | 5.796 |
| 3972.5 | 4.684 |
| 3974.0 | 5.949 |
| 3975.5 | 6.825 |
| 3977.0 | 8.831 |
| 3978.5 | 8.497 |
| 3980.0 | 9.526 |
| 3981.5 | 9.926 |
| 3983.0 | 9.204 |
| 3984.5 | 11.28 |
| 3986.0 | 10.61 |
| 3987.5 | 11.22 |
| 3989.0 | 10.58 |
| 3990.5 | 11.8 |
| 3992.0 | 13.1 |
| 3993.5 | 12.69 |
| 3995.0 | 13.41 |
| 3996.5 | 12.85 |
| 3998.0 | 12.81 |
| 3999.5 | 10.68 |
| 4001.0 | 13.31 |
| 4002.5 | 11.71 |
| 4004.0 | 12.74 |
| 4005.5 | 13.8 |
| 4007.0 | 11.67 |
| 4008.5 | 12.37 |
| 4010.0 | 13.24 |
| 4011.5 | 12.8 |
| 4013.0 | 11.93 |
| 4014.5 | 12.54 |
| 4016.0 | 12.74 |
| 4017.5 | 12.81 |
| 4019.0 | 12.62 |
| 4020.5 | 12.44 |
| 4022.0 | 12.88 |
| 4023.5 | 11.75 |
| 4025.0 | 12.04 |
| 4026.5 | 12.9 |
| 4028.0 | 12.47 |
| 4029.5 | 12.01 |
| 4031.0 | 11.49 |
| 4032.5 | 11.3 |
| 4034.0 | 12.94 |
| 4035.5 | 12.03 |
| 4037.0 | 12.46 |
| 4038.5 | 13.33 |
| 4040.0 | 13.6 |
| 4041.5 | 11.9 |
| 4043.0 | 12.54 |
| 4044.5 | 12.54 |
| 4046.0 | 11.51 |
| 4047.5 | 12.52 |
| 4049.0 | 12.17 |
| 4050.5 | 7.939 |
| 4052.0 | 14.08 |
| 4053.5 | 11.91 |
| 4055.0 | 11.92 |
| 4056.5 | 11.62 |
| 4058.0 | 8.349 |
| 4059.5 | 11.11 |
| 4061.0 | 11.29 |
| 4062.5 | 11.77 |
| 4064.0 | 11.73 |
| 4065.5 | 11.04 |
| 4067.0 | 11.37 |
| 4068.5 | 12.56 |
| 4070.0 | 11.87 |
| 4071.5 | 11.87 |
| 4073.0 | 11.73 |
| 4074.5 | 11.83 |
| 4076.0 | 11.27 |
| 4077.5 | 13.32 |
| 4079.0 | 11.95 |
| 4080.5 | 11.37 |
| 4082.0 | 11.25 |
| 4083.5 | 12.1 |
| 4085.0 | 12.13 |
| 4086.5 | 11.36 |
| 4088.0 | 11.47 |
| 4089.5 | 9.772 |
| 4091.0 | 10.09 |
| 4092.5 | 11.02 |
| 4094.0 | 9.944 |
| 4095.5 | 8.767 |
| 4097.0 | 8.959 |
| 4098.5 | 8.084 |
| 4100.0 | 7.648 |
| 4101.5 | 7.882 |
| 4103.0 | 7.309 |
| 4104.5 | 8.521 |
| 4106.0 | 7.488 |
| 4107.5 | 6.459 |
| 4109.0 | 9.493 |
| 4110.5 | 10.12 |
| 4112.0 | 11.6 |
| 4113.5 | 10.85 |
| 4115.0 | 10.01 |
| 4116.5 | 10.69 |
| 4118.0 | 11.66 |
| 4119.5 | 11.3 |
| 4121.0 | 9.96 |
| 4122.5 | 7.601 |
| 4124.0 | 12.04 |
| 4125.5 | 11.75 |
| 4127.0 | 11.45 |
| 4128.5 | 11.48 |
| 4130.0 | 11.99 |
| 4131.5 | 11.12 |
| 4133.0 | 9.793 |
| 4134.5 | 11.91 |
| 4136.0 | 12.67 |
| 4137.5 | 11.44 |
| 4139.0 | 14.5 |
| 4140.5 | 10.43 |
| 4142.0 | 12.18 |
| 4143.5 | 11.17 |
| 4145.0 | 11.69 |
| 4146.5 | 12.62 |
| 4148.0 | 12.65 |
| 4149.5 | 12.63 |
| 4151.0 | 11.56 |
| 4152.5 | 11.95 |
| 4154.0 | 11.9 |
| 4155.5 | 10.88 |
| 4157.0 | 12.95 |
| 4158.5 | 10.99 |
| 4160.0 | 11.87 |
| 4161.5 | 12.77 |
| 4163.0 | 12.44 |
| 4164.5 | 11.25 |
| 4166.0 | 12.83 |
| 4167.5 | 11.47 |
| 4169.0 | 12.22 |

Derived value 4.9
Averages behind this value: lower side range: 11.9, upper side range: 11.5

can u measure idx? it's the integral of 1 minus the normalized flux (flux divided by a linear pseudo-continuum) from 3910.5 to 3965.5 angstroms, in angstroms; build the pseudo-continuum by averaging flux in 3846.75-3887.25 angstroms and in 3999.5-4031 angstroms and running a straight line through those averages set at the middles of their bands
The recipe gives 7.7 angstroms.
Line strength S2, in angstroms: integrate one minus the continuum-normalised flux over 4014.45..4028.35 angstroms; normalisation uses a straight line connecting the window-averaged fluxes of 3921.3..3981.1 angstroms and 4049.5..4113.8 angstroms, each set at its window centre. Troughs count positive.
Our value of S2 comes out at -4.9 angstroms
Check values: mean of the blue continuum 7.78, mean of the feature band 12.5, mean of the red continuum 10.6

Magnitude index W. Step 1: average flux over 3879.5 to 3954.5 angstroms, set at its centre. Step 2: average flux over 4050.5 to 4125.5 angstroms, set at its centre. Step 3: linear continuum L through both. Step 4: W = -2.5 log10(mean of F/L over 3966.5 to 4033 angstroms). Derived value -0.15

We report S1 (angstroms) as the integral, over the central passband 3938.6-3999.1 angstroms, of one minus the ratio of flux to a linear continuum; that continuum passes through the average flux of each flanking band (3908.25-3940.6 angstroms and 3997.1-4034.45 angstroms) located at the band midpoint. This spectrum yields 8.6 angstroms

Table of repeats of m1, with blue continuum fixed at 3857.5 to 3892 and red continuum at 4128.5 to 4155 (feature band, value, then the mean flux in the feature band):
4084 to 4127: 5.6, 9.83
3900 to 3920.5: -3.7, 9.78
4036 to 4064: -3.7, 11.8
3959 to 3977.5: 6.6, 5.92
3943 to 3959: -1.4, 9.69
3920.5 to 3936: 1.2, 7.85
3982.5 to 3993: -1.9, 11.2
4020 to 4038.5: -3.9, 12.3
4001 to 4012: -3.3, 12.7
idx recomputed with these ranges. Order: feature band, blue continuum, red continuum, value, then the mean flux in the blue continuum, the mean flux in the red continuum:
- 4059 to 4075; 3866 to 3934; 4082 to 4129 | -3.3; 8.32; 9.98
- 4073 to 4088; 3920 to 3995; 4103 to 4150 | -2.3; 8.46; 10.9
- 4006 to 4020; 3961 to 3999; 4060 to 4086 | -3.8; 8.82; 11.8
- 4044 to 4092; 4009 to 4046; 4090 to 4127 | -2.2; 12.5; 9.59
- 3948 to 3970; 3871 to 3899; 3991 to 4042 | 5.0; 7.18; 12.5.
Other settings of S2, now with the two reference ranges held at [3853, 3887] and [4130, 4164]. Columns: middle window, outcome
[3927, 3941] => 3.3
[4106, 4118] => 1.7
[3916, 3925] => -1.2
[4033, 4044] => -2.4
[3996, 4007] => -2.9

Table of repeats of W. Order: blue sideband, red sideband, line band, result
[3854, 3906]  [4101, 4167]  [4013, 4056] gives -0.24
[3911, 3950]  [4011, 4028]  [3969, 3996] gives 0.17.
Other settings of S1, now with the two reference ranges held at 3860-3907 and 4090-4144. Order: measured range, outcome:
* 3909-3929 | -3.7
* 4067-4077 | -2.1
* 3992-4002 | -3.9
